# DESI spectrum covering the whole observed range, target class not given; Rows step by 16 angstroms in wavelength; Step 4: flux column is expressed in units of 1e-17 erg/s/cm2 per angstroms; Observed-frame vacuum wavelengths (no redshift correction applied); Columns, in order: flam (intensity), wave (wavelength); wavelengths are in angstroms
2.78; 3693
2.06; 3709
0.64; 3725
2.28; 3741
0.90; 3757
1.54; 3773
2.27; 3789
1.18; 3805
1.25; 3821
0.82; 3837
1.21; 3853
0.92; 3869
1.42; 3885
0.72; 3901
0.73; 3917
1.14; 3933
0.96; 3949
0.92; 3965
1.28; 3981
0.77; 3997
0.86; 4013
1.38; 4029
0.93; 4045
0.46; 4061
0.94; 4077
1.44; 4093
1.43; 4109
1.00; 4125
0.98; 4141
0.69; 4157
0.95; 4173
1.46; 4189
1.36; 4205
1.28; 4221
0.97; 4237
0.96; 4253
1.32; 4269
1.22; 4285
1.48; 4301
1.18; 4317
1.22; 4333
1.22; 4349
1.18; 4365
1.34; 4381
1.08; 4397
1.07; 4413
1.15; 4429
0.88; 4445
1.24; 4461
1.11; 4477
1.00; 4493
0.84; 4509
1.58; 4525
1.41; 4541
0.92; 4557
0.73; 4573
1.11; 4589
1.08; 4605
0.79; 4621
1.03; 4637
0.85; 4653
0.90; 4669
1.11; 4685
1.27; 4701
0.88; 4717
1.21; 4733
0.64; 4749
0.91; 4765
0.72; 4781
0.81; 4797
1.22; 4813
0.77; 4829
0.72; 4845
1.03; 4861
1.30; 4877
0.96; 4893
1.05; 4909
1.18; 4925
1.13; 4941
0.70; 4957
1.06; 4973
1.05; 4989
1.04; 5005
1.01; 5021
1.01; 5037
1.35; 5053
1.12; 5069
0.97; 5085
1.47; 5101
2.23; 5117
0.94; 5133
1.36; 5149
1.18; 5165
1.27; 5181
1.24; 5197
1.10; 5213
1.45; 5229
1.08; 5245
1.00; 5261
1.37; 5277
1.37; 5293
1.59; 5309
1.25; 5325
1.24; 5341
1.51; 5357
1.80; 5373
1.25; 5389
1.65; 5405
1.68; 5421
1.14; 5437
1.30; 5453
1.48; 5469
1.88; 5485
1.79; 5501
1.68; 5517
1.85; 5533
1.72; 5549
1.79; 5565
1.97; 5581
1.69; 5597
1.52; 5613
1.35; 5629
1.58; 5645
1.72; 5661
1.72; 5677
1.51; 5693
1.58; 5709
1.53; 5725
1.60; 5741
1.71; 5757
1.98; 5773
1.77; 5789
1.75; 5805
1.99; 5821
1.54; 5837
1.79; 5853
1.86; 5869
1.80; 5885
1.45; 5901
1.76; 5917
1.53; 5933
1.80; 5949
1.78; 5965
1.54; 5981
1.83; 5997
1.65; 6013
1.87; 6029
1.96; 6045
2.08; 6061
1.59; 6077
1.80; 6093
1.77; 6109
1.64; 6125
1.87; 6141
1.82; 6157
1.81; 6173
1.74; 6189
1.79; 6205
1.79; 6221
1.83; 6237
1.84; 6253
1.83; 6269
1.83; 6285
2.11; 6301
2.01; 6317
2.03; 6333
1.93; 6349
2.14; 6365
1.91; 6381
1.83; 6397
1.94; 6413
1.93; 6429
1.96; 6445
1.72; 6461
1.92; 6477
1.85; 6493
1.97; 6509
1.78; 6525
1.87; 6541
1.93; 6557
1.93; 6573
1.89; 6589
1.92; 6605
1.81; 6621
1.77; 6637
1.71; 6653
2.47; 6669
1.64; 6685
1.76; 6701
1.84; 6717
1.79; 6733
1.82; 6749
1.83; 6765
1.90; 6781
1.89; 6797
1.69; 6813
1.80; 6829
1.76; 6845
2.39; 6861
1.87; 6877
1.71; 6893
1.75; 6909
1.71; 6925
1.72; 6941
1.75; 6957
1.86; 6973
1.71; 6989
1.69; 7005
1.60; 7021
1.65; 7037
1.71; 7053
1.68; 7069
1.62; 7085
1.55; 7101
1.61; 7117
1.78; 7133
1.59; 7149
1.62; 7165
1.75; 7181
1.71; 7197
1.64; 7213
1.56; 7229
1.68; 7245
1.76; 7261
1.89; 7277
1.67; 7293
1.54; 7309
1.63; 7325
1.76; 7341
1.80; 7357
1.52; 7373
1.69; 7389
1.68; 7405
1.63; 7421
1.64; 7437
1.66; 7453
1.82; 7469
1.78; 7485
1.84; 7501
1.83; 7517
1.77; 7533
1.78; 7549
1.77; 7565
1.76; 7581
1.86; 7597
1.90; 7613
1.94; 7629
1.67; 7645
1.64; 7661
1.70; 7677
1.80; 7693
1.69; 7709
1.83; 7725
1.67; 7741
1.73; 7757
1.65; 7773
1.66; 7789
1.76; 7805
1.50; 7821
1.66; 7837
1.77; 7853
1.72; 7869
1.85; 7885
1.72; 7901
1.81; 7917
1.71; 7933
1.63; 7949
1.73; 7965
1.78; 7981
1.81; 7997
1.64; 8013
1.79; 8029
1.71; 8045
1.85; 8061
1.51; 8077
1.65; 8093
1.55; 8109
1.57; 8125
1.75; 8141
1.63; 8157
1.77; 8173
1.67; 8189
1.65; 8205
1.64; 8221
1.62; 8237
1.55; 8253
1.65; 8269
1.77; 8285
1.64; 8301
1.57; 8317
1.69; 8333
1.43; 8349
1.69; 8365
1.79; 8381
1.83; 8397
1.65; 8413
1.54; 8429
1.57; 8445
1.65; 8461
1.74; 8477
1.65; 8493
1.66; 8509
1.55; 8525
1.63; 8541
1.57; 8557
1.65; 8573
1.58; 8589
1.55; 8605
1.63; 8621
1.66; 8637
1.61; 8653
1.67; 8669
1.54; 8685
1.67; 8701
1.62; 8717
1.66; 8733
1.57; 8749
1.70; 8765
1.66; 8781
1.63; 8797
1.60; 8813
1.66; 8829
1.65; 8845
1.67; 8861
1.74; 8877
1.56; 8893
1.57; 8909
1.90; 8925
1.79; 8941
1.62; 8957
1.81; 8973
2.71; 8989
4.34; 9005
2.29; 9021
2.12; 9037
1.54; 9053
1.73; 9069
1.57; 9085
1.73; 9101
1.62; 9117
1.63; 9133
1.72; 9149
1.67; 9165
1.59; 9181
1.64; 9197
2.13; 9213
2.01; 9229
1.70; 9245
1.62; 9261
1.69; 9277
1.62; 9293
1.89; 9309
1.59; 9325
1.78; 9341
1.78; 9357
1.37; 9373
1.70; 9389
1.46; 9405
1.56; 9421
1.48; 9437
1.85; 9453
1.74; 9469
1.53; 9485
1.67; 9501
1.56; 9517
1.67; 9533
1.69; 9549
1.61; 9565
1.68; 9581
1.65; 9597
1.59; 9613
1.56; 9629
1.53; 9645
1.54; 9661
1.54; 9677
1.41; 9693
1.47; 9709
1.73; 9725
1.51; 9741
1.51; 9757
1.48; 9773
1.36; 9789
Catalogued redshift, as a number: 0.371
